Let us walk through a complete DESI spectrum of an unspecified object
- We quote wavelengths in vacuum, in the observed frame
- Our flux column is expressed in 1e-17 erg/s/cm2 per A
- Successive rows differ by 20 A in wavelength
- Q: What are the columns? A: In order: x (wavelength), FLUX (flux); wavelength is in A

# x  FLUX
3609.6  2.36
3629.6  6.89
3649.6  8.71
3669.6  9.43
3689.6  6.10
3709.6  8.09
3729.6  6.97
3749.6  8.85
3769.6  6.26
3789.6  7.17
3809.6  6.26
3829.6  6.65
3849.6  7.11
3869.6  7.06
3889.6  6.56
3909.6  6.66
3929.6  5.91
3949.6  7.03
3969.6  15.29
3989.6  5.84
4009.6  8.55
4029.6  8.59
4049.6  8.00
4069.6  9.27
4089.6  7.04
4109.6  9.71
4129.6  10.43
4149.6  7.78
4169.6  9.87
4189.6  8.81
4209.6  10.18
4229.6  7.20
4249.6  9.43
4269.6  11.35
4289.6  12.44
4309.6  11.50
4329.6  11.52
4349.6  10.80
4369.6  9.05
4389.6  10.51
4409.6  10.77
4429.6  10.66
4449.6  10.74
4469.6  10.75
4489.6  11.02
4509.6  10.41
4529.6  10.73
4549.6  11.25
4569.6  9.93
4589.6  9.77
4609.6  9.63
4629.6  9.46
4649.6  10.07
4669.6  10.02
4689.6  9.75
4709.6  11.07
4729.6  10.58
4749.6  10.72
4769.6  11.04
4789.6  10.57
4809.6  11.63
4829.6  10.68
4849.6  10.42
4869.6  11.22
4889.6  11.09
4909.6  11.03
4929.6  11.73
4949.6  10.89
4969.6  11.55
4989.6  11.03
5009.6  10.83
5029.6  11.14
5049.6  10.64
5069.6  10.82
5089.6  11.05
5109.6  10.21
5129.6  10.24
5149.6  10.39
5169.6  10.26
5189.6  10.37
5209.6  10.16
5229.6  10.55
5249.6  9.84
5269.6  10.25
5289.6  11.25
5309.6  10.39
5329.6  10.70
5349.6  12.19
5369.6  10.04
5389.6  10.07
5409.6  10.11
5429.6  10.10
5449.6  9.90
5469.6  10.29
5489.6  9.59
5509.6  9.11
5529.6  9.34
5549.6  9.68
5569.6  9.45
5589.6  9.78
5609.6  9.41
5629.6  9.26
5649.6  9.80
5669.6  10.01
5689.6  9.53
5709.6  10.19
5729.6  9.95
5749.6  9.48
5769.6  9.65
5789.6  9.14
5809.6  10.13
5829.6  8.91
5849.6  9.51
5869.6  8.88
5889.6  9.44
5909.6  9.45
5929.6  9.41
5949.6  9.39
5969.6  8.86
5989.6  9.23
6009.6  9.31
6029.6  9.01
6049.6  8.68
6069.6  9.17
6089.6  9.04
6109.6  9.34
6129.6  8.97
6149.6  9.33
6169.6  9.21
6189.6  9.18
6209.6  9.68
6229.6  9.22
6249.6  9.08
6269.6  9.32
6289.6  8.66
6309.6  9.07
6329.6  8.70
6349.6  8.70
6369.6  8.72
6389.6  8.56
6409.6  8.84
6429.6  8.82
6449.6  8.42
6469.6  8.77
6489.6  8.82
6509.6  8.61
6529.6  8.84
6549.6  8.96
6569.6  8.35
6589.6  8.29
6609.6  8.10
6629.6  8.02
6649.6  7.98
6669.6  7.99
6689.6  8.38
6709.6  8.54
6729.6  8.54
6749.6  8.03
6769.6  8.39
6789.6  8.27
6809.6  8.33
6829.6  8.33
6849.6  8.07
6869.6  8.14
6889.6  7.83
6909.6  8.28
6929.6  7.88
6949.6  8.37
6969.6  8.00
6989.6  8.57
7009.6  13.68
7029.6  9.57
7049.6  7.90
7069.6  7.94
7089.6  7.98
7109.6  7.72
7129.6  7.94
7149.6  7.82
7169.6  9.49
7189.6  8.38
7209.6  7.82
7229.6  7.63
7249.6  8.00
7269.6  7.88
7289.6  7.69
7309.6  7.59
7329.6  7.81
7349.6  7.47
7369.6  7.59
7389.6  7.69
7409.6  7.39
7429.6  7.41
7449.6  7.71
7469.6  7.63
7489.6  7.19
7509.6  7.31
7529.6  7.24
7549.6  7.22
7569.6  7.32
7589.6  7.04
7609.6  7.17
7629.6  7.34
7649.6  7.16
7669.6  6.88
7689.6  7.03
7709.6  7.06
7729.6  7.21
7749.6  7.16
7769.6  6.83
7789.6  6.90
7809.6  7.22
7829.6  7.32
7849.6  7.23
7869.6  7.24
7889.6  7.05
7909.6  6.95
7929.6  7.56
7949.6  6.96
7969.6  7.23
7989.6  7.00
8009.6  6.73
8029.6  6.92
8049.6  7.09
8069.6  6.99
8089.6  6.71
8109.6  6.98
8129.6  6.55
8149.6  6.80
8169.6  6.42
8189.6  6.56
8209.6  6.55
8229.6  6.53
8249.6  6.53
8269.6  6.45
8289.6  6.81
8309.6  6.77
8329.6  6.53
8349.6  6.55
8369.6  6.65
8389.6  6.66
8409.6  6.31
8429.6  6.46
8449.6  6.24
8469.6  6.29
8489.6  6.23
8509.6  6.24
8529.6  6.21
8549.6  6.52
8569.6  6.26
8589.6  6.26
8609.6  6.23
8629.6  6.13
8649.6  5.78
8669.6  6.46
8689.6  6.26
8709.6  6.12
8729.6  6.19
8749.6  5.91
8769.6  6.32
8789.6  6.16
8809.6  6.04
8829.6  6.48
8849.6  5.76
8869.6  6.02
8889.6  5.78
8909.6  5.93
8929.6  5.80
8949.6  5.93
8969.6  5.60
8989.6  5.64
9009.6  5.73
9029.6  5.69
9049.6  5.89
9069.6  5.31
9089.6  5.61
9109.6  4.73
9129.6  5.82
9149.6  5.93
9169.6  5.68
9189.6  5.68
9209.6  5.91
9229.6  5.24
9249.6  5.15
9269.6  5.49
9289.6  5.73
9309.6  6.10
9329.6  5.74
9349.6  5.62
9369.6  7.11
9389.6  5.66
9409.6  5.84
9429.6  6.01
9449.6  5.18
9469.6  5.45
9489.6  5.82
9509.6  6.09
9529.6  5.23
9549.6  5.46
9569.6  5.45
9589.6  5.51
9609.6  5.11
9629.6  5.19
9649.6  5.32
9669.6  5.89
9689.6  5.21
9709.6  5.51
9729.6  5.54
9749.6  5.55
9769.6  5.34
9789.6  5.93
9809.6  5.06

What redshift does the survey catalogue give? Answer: 0.066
